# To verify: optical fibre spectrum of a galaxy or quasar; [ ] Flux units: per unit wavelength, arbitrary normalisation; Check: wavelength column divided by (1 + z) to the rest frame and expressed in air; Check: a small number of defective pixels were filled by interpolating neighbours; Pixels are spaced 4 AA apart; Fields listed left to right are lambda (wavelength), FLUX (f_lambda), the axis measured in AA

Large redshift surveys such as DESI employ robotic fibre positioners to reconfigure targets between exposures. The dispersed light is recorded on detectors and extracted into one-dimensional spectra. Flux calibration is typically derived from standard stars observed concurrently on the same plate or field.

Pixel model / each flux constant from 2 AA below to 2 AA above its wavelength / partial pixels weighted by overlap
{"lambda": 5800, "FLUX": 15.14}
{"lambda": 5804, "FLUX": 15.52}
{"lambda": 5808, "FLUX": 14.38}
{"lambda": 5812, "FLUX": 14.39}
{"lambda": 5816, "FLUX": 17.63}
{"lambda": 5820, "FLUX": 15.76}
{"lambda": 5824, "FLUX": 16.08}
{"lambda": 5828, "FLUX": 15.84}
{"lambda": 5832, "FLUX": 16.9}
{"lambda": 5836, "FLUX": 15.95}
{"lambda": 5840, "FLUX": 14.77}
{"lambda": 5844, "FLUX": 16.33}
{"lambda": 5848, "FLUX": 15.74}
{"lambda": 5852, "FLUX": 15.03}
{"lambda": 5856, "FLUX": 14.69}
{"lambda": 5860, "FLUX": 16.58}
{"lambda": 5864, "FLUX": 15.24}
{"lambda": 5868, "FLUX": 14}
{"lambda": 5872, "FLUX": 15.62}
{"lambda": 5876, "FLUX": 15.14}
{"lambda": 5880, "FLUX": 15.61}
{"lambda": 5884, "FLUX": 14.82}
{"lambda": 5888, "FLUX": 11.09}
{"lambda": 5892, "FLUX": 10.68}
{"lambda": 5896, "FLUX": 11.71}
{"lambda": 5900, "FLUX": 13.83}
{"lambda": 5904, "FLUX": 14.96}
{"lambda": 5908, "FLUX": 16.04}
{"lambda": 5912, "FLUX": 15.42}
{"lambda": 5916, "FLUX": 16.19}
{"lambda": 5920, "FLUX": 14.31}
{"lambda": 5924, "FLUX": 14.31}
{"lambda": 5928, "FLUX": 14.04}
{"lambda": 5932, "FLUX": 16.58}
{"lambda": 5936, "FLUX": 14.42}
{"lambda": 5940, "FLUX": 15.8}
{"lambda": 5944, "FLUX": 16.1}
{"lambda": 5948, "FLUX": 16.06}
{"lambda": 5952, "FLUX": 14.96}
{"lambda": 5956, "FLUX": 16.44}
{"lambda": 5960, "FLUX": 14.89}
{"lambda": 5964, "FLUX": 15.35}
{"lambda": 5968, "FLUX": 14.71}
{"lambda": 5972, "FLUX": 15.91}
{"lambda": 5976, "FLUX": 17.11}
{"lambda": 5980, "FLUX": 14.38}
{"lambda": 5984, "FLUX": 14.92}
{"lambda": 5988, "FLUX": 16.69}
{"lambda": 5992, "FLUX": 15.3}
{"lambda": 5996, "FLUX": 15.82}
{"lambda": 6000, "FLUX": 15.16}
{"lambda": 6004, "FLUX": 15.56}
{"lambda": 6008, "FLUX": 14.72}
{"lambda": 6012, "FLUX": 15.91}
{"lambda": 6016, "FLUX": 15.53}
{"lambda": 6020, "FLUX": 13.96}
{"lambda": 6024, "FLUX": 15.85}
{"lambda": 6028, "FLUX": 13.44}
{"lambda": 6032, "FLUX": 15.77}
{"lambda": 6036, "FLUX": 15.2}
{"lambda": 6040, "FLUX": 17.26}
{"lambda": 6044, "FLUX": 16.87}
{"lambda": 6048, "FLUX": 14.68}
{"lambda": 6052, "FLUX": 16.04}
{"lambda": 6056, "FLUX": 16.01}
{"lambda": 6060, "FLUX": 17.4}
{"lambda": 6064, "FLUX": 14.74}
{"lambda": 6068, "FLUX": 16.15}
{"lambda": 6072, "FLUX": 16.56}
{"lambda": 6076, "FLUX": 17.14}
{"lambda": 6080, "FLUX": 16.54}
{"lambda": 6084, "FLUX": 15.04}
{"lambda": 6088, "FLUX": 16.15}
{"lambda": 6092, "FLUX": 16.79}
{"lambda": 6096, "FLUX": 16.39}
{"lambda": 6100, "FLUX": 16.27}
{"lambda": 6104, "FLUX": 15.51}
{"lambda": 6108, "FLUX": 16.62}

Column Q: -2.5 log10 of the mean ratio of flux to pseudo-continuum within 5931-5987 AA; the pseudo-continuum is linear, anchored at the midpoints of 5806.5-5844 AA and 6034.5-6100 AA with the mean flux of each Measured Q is 0.032 mag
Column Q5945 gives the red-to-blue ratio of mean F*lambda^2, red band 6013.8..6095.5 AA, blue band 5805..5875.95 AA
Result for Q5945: 1.10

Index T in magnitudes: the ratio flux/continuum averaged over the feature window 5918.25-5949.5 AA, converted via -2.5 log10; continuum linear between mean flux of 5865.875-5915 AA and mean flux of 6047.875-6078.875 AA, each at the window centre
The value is -0.04 mag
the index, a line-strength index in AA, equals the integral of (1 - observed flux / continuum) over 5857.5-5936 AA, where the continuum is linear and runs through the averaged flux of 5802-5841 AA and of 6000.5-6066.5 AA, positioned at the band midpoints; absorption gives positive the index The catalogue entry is 5.7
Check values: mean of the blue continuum 15.7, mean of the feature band 14.5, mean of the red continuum 15.6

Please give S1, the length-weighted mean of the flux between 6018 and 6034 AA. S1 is 14.8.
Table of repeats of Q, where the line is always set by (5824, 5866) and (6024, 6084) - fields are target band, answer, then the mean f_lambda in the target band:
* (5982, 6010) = 0.030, 15.5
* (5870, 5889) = 0.081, 14.6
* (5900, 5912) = 0.041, 15.2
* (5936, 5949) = 0.006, 15.7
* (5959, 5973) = 0.047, 15.2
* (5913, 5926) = 0.059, 15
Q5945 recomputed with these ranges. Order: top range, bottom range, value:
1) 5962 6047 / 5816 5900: 1.09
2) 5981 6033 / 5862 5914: 1.12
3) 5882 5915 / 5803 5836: 0.89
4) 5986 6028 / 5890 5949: 1.08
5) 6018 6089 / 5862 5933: 1.16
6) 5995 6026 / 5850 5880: 1.06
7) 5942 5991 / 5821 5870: 1.04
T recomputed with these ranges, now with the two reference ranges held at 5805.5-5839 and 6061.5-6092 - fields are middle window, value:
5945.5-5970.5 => 0.038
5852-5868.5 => 0.046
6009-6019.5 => 0.046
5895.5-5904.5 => 0.174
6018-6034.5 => 0.091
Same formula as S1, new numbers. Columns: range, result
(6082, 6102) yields 16.1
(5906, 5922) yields 15.5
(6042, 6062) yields 16.2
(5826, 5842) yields 15.9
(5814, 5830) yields 16.3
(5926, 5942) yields 15.2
